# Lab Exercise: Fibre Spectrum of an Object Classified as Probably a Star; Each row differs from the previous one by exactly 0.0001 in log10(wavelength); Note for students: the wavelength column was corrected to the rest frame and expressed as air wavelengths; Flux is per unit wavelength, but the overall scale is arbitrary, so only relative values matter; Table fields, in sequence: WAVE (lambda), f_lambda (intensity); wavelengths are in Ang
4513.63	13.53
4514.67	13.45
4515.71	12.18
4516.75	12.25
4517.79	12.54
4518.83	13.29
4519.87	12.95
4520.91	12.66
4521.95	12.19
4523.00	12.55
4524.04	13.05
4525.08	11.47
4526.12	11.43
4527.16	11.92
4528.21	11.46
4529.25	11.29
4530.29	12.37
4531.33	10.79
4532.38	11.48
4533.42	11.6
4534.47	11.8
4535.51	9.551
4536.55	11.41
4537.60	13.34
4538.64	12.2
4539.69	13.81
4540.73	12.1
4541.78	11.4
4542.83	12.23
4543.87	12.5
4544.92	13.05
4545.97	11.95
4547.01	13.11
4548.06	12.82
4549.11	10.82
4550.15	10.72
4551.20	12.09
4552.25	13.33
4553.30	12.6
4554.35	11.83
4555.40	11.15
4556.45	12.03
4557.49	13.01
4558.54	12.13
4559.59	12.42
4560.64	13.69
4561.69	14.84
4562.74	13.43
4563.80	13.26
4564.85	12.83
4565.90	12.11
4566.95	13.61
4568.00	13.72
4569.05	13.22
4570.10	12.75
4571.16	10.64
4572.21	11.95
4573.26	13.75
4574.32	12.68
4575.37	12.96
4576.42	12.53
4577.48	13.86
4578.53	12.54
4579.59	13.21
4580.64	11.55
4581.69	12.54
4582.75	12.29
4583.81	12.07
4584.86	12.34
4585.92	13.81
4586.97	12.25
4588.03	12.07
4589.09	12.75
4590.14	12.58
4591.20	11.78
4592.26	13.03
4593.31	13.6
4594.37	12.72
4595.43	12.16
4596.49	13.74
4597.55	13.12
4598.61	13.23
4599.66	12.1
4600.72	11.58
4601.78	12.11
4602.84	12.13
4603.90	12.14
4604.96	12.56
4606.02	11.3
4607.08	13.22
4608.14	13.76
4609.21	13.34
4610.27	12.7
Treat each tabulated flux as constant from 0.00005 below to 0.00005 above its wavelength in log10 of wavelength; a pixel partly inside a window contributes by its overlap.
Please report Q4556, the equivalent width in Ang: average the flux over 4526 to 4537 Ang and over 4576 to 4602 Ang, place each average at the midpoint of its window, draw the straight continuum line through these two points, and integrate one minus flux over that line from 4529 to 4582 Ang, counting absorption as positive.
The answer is -2.3 Ang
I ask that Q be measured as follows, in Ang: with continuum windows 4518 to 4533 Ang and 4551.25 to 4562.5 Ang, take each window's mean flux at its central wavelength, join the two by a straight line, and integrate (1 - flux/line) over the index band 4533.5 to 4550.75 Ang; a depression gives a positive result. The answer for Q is 0.5 Ang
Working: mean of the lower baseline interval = 12.1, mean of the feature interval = 12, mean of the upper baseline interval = 12.7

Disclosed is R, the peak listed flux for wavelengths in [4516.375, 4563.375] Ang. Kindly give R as 14.84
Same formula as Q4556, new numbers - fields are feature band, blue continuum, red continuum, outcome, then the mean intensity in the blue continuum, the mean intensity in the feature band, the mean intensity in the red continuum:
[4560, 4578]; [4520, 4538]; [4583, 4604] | -1.1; 11.8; 13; 12.6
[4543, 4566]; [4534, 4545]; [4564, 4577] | -0.2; 12.1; 12.5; 12.7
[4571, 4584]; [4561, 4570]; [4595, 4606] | 0.5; 13.4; 12.6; 12.4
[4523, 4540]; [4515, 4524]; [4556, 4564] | 1.3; 12.6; 11.8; 13.1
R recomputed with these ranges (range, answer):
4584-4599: 13.81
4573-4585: 13.86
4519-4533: 13.05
